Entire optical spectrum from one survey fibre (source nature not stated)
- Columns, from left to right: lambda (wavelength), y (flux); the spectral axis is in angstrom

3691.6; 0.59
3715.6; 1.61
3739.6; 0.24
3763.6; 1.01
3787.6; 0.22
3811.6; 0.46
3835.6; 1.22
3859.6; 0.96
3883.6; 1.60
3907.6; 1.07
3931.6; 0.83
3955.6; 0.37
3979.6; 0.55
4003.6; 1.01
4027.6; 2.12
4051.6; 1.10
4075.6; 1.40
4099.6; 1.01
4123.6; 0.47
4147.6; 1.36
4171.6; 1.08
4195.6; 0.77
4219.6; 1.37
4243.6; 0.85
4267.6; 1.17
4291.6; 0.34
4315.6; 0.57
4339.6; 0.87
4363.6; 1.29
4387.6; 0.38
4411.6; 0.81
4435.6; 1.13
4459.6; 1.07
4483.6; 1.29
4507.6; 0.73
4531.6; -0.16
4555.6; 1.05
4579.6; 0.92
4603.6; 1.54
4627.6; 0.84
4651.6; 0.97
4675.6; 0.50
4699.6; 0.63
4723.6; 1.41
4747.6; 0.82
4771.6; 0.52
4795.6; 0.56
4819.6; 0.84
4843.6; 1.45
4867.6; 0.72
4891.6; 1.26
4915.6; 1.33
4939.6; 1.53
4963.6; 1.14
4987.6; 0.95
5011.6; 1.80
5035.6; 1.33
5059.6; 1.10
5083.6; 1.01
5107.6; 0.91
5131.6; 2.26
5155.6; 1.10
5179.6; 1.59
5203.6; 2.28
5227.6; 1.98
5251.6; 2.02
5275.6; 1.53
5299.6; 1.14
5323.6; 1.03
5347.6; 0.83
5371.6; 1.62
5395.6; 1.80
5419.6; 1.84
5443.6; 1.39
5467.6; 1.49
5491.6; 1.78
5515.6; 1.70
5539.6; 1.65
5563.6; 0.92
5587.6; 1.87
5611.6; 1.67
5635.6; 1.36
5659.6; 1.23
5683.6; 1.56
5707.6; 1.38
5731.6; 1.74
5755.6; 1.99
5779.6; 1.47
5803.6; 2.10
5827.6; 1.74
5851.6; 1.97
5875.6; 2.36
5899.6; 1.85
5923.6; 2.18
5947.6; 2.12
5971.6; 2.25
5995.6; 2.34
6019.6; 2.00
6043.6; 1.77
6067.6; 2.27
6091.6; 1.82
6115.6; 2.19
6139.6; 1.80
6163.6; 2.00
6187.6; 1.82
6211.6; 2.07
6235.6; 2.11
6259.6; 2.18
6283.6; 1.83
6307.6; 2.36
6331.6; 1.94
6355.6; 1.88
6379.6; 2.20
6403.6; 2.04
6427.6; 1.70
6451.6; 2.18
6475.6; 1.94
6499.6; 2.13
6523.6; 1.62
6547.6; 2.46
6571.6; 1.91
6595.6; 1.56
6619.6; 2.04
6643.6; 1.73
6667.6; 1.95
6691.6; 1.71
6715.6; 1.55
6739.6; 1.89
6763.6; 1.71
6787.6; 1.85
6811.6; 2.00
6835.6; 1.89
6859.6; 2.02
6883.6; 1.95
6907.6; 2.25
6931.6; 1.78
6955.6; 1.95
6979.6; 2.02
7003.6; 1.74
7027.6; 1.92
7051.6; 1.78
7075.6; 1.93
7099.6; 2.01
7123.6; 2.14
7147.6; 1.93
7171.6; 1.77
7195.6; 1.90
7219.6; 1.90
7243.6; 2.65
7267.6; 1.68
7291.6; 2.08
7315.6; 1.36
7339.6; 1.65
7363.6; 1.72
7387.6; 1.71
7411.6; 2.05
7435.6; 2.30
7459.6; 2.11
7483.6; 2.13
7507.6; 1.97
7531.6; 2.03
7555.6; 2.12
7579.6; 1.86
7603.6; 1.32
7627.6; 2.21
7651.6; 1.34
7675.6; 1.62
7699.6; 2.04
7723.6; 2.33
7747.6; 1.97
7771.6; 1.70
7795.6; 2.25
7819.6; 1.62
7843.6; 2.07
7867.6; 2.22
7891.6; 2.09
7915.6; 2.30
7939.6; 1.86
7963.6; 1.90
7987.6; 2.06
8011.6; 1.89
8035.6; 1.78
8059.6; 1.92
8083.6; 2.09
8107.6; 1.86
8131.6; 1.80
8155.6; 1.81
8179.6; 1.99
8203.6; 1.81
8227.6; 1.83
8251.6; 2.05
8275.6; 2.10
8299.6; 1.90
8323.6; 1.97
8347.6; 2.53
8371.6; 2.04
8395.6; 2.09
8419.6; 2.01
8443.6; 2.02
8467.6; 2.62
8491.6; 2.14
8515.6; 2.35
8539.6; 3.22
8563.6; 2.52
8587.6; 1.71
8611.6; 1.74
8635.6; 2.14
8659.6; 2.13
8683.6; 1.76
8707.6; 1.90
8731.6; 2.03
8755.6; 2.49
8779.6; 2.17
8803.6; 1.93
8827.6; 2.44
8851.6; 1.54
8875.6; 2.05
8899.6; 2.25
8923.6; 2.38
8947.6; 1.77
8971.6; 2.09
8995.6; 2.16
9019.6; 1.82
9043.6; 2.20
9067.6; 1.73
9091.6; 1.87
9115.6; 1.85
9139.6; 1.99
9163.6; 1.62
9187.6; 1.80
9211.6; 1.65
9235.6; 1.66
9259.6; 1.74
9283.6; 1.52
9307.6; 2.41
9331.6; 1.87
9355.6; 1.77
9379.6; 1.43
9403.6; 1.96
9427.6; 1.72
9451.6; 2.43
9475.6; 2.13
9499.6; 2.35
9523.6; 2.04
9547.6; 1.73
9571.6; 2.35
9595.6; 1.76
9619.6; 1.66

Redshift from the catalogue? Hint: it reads 0.299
